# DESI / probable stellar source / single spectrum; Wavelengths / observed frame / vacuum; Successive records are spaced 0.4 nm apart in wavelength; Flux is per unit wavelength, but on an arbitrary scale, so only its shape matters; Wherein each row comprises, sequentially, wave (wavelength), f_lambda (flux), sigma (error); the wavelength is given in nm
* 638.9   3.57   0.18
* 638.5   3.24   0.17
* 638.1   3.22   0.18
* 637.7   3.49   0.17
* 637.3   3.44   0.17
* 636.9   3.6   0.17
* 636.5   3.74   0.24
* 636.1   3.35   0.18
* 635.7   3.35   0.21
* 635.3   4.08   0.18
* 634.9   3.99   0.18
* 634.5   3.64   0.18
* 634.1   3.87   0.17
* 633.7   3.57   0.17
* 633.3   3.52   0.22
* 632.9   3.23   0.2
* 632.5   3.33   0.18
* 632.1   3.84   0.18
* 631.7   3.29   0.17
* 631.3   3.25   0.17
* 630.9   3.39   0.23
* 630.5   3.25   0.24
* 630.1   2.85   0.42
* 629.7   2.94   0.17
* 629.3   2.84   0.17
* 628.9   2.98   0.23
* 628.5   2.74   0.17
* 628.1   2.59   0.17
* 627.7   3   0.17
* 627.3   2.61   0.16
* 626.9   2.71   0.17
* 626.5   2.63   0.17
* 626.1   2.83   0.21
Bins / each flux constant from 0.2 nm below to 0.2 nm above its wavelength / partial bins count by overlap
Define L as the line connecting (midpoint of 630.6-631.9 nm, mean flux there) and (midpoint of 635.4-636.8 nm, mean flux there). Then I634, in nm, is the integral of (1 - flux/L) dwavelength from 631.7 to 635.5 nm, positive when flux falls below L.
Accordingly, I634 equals -0.264 nm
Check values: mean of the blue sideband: 3.31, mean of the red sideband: 3.53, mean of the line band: 3.65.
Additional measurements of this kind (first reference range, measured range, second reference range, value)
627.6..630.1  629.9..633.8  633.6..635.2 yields 0.01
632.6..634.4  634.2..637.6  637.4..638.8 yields -0.21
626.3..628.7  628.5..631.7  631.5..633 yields 0.05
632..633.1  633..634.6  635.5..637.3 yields -0.08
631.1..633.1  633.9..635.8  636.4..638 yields -0.19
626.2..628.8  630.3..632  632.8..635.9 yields -0.05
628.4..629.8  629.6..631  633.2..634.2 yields -0.01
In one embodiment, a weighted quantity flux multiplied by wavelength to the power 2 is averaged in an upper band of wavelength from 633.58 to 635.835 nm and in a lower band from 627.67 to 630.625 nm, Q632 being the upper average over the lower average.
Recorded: 1.33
